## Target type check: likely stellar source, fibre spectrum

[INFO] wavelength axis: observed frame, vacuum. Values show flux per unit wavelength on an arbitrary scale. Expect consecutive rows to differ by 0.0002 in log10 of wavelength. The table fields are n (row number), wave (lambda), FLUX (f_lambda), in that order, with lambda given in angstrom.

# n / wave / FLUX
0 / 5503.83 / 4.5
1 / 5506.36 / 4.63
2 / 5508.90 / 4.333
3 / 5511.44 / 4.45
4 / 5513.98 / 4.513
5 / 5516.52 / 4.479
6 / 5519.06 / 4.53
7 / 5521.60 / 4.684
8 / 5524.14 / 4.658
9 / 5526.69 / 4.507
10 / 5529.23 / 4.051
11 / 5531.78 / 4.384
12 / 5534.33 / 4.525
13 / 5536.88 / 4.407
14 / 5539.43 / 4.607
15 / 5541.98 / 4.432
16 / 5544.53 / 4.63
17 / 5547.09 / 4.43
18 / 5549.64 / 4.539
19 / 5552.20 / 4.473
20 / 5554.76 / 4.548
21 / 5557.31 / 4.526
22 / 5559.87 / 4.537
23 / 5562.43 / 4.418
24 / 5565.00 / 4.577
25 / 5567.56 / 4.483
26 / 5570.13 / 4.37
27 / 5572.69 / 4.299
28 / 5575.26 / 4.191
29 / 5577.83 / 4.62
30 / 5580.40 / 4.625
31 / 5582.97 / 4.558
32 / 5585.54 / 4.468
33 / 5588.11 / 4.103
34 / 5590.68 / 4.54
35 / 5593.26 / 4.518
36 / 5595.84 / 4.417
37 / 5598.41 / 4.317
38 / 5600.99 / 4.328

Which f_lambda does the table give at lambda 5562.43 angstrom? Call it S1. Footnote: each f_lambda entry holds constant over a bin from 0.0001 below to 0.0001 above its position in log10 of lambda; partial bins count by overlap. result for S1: 4.418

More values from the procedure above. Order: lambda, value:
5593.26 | 4.518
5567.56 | 4.483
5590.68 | 4.54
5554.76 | 4.548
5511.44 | 4.45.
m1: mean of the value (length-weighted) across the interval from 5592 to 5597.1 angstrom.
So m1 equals 4.46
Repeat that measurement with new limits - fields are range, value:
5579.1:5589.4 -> 4.44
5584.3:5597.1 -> 4.41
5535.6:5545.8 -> 4.52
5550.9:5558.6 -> 4.52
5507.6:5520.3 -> 4.46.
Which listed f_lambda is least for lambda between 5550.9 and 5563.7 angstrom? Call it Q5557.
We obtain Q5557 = 4.418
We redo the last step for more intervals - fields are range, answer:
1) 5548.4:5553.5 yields 4.473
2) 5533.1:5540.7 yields 4.407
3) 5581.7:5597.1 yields 4.103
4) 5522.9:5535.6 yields 4.051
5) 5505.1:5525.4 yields 4.333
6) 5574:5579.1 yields 4.191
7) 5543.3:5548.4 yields 4.43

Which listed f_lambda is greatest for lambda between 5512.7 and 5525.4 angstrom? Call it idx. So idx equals 4.684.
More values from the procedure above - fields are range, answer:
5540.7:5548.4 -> 4.63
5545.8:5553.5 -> 4.539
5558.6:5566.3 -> 4.577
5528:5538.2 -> 4.525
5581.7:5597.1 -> 4.558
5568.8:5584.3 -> 4.625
